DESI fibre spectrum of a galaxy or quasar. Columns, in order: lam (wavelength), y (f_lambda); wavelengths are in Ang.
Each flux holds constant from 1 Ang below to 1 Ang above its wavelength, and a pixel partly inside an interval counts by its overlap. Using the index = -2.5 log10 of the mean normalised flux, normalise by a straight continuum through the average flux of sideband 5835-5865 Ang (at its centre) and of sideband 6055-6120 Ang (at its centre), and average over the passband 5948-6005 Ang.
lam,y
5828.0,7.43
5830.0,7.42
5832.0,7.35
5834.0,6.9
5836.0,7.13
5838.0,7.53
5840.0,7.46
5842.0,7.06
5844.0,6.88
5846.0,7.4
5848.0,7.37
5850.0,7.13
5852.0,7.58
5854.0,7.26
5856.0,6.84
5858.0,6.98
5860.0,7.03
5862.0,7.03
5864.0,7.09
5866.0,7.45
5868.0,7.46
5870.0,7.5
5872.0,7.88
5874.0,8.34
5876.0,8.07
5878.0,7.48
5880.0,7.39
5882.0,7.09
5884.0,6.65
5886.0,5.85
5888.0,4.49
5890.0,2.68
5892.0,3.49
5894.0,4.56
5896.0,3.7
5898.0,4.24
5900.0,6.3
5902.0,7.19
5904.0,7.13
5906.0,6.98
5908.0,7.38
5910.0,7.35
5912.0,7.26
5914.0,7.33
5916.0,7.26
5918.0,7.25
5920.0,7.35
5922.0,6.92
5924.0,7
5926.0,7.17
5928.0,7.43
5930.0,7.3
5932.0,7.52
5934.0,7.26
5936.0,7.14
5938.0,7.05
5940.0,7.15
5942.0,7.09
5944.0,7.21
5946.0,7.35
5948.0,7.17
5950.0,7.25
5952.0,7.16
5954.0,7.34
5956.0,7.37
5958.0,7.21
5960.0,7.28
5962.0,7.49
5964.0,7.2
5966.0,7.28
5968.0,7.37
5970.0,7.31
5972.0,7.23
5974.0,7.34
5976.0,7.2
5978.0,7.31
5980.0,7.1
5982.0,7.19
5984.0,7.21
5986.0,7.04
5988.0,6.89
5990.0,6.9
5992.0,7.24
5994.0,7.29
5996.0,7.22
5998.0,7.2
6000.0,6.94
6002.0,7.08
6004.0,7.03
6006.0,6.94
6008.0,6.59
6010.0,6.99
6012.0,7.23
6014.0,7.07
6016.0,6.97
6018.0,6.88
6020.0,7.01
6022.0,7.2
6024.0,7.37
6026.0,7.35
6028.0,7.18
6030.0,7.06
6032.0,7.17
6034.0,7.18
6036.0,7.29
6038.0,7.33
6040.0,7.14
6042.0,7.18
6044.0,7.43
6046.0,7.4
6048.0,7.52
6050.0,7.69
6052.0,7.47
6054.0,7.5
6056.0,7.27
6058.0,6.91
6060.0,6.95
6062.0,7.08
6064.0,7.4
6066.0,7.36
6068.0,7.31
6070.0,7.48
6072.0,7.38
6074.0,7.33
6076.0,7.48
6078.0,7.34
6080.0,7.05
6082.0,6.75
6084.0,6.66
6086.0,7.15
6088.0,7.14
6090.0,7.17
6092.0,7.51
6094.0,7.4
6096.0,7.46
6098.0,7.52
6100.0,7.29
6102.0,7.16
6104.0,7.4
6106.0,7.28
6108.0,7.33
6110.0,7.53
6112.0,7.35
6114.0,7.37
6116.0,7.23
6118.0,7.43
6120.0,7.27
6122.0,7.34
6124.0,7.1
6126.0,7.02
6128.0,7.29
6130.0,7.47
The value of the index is 0.00 mag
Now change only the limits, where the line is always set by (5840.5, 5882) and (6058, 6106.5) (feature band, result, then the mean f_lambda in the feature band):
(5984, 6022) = 0.037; 7.04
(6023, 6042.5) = 0.007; 7.23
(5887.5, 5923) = 0.205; 6.07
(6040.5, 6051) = -0.025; 7.43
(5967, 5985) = 0.007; 7.25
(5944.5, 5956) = 0.007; 7.26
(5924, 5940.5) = 0.012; 7.24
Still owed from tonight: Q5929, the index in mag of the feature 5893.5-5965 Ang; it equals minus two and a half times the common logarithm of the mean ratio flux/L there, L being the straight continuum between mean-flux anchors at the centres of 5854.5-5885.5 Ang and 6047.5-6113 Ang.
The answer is 0.05 mag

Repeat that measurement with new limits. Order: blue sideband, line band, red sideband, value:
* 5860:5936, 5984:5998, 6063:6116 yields -0.02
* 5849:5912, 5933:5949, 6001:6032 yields -0.06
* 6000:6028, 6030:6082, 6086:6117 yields -0.02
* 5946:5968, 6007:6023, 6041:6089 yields 0.04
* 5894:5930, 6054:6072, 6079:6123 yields -0.01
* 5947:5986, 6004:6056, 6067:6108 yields 0.01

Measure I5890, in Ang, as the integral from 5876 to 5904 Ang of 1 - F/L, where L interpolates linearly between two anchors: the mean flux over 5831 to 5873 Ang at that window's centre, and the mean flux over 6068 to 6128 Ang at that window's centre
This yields 6.3 Ang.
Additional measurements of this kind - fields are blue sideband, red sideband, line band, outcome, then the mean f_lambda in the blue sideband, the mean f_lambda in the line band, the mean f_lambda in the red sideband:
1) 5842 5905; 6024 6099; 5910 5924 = -1.01 Ang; 6.57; 7.22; 7.27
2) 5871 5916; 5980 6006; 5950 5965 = -1.03 Ang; 6.33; 7.29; 7.1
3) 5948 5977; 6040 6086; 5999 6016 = 0.68 Ang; 7.28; 6.98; 7.26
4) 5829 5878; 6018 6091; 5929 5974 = 0.17 Ang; 7.34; 7.26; 7.24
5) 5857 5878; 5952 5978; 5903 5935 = 0.61 Ang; 7.48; 7.24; 7.3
